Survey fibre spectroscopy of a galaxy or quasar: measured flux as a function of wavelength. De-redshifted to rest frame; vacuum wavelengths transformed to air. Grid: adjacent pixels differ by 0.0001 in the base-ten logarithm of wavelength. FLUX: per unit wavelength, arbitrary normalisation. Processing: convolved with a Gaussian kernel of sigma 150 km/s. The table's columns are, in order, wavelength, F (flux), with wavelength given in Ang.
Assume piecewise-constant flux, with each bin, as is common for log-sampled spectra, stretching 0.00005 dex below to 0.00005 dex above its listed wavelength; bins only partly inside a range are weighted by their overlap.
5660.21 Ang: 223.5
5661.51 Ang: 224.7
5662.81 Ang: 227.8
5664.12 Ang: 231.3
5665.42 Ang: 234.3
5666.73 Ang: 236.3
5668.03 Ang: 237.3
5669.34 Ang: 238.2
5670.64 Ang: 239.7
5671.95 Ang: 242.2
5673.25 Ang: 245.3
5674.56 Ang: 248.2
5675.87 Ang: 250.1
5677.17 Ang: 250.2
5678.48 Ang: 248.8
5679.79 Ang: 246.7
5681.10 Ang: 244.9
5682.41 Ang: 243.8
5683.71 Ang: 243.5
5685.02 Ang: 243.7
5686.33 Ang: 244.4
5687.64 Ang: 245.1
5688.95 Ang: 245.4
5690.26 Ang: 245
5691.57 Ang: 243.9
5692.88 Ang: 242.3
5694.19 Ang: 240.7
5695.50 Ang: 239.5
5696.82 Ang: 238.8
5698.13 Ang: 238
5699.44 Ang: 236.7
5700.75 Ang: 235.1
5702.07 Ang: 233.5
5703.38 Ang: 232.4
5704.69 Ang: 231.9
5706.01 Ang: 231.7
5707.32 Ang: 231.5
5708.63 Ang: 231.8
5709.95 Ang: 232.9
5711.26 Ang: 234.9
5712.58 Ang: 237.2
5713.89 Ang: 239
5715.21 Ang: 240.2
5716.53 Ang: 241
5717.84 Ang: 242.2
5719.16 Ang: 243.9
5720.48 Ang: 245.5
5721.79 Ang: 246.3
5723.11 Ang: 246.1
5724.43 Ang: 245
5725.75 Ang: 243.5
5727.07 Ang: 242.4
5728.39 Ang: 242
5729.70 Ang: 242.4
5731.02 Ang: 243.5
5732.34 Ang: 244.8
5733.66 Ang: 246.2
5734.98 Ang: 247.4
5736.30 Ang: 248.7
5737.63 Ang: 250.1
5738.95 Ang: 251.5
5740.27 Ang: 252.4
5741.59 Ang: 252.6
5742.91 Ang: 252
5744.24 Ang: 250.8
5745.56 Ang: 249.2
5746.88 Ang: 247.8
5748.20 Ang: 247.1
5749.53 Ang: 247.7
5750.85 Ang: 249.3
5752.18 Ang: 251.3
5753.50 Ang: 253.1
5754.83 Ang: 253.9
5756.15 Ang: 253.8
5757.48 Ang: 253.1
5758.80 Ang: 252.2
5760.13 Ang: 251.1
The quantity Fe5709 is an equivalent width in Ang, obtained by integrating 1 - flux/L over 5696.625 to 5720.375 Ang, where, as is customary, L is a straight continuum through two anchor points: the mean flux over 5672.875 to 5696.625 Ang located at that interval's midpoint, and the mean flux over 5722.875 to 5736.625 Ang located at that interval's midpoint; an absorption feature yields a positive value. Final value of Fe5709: 0.81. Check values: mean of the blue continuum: 245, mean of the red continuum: 245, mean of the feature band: 236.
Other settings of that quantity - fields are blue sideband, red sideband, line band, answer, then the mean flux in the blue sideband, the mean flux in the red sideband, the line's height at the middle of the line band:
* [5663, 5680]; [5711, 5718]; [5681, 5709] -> 0.1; 242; 239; 240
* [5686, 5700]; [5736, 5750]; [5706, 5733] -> 0.6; 242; 250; 246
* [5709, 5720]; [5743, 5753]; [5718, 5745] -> -0.3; 239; 249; 244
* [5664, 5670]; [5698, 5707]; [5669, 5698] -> -1.1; 236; 234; 235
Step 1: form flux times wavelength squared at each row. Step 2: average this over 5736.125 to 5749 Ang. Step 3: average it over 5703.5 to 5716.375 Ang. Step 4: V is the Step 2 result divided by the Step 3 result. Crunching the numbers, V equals 1.1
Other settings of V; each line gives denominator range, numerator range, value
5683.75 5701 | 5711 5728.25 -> 1.01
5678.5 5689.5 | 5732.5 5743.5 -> 1.04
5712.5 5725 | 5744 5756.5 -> 1.04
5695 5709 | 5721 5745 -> 1.06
